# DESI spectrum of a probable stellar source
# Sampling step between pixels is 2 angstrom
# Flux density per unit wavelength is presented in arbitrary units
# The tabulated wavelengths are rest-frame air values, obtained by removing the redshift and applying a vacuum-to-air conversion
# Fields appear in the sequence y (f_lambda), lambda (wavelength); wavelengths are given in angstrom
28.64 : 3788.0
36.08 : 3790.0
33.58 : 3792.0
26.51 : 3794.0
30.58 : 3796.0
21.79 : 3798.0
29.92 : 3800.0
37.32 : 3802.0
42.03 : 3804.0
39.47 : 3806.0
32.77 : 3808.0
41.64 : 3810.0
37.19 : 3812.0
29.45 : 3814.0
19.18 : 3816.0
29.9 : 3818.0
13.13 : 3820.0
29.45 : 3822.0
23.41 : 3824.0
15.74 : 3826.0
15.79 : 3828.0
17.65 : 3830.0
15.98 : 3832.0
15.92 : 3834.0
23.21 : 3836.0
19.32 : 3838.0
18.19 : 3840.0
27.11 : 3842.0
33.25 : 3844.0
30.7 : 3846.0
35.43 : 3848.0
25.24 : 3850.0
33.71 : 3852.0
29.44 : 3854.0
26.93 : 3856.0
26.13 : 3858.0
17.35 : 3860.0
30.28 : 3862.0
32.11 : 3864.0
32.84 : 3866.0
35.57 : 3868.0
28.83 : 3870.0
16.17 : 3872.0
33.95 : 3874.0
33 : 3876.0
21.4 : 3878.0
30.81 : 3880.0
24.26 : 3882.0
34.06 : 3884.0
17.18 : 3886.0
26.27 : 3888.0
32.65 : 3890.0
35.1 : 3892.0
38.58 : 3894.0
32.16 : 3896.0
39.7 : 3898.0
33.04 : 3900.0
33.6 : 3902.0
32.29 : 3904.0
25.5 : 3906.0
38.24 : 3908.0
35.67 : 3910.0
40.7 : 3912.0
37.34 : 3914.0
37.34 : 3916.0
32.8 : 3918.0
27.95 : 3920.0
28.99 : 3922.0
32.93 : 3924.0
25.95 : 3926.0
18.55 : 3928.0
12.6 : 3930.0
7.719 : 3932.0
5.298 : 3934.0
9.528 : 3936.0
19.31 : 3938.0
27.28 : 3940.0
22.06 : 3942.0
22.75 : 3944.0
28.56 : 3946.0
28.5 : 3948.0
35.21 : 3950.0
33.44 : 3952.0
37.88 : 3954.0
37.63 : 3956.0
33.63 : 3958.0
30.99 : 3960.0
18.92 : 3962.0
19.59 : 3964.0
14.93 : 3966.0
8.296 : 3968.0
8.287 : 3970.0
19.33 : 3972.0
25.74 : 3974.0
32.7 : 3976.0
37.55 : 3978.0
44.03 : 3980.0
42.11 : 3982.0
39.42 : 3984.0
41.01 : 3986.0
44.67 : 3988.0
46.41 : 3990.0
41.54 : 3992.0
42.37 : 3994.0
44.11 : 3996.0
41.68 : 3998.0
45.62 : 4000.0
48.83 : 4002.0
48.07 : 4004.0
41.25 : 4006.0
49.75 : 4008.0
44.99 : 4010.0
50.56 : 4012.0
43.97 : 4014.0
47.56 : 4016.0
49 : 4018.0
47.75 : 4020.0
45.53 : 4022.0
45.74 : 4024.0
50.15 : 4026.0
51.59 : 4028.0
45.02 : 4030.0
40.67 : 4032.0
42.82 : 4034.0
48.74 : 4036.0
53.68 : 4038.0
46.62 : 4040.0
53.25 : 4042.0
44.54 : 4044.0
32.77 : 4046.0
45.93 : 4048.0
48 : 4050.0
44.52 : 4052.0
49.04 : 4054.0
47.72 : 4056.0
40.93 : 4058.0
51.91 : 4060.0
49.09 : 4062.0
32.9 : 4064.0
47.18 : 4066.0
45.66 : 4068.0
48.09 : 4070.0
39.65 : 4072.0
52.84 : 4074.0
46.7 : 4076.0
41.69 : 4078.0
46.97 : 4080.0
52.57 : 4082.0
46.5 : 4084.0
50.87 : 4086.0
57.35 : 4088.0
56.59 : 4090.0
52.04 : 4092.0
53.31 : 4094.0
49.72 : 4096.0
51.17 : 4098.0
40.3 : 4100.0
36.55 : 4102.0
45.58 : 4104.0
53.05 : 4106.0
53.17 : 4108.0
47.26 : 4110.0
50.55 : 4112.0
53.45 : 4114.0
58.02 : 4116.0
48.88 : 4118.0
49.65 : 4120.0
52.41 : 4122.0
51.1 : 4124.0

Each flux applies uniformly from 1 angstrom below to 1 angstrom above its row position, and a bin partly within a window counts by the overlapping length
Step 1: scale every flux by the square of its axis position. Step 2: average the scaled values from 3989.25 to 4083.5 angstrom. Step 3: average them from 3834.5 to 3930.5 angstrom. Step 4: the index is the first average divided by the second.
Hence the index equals 1.7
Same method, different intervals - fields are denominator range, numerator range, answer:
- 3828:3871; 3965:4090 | 1.81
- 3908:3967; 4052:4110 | 1.93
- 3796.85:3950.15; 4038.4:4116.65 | 1.92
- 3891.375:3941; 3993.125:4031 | 1.73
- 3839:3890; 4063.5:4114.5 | 1.92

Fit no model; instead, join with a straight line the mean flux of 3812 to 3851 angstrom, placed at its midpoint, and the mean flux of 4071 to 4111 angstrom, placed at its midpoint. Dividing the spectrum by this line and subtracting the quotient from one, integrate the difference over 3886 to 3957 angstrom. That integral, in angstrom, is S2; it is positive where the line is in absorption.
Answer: 6.9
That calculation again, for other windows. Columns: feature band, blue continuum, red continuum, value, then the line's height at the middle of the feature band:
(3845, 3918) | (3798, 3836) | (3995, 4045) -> 4.9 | 33.1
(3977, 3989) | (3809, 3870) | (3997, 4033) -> 0.4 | 42.8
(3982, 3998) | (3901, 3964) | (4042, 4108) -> -3.3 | 35.5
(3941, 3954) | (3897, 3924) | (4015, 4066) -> 2.9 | 37.5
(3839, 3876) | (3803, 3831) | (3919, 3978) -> -3.2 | 26.4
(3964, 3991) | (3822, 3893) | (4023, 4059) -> 6.1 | 39.3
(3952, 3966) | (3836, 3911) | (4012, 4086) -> 3.2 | 37.8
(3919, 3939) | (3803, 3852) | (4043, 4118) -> 9.1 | 35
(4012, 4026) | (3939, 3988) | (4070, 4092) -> -3.1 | 38.6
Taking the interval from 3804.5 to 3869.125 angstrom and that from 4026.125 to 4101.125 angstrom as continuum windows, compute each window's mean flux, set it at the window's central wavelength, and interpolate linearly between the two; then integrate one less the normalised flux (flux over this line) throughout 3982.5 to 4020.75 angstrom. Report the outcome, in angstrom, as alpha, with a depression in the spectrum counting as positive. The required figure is -3.1 angstrom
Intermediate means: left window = 26.8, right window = 47.3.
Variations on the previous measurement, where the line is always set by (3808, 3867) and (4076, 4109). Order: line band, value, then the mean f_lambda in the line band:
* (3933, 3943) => 5.2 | 16.7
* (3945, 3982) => 9.3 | 27.9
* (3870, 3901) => 0.4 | 29.9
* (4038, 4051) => -0.3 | 45.8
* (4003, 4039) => -3.8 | 47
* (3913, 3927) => 0.6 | 31.9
